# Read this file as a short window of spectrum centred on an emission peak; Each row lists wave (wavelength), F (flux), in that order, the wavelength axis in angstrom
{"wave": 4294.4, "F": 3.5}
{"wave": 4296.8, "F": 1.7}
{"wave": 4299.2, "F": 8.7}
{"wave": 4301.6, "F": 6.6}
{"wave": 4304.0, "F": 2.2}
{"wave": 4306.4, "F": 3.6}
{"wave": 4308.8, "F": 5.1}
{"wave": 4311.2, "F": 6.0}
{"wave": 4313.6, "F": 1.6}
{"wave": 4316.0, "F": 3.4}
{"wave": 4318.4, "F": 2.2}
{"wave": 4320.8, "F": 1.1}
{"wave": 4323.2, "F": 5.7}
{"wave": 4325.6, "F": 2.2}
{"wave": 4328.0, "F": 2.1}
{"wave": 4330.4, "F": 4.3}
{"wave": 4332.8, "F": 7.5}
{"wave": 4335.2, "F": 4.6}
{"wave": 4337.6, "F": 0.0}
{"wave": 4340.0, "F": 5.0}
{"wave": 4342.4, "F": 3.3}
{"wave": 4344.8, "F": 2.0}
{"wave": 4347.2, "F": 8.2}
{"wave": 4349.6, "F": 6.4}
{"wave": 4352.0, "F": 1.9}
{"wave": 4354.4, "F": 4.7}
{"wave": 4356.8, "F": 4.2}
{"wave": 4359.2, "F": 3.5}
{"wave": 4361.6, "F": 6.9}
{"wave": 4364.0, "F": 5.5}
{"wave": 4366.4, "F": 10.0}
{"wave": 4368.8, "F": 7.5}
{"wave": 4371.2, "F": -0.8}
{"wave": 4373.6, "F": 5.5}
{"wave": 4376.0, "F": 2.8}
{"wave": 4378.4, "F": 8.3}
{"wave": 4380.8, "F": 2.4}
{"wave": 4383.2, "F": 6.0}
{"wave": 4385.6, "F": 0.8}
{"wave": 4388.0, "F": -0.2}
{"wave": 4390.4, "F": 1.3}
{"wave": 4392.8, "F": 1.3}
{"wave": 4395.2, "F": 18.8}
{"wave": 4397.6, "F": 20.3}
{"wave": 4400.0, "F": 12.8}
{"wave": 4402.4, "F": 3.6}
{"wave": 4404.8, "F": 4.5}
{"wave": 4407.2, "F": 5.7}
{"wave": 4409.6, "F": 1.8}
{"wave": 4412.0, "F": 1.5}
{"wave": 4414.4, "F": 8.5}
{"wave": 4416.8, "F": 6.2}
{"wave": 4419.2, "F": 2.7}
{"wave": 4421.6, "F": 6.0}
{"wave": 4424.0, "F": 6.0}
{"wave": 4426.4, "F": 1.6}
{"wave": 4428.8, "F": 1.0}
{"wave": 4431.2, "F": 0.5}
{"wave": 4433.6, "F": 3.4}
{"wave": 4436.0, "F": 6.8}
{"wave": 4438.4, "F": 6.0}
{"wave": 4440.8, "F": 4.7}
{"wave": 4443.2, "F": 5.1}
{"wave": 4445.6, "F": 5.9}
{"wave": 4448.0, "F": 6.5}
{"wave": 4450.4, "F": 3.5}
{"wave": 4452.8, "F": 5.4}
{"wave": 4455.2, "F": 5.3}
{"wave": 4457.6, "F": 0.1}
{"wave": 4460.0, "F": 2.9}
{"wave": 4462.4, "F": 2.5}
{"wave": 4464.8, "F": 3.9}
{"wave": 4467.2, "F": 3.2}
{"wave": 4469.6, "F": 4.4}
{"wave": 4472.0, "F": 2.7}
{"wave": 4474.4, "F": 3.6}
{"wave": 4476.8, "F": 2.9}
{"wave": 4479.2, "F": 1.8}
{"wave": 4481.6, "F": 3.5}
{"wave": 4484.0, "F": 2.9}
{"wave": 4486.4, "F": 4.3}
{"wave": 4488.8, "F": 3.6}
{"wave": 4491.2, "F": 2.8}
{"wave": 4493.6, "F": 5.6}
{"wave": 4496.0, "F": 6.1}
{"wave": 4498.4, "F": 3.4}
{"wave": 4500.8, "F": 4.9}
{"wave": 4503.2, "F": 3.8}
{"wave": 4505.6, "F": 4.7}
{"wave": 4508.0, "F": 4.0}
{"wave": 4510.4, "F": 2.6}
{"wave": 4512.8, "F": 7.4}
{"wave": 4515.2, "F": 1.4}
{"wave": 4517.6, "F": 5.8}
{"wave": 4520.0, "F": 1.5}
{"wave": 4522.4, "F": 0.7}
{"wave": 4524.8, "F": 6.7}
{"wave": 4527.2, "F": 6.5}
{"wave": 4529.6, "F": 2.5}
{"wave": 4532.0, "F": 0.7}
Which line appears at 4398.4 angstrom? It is [O II]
